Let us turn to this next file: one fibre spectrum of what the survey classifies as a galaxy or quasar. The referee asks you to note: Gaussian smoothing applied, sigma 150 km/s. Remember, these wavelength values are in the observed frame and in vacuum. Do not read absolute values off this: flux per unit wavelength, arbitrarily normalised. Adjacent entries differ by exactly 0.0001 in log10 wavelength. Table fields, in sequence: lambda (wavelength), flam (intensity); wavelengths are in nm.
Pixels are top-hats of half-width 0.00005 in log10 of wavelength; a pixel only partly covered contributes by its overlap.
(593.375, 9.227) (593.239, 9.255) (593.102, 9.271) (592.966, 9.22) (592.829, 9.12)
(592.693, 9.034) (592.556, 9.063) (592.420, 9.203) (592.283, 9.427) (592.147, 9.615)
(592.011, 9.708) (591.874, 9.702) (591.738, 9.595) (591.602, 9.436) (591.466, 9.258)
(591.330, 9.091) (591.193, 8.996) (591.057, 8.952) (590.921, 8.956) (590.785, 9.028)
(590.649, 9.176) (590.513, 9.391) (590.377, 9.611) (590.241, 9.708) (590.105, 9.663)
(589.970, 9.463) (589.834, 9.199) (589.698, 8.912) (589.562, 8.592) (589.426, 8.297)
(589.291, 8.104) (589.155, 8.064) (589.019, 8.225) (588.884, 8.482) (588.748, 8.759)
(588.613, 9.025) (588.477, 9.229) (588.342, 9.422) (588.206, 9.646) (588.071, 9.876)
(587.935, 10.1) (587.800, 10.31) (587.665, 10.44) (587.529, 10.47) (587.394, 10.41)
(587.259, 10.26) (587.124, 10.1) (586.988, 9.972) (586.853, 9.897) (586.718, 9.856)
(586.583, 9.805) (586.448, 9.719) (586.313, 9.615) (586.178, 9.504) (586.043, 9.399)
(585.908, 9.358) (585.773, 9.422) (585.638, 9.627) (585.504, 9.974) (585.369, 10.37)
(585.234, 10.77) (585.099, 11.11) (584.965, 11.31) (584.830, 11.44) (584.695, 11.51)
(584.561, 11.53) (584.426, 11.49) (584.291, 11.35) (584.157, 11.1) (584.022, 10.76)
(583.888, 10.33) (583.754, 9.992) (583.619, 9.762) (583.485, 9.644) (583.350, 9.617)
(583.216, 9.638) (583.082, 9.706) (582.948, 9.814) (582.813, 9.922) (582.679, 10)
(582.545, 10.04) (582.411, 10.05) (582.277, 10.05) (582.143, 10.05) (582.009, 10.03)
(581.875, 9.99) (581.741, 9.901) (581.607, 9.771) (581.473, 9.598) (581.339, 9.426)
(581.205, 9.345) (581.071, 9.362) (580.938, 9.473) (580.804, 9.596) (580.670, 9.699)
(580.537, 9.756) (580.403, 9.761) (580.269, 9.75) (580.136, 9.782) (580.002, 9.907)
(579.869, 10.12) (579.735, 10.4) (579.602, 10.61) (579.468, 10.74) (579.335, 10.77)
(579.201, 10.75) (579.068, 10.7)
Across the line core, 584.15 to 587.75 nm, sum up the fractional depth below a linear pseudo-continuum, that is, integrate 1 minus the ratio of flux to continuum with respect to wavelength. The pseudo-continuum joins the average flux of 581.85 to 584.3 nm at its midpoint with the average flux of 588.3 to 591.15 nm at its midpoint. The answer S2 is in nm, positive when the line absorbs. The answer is -0.28 nm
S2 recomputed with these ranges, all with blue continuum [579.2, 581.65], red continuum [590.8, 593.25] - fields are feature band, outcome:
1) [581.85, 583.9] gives -0.03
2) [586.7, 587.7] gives -0.07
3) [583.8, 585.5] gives -0.24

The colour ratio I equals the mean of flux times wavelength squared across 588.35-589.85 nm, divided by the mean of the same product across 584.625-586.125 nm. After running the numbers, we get 0.8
